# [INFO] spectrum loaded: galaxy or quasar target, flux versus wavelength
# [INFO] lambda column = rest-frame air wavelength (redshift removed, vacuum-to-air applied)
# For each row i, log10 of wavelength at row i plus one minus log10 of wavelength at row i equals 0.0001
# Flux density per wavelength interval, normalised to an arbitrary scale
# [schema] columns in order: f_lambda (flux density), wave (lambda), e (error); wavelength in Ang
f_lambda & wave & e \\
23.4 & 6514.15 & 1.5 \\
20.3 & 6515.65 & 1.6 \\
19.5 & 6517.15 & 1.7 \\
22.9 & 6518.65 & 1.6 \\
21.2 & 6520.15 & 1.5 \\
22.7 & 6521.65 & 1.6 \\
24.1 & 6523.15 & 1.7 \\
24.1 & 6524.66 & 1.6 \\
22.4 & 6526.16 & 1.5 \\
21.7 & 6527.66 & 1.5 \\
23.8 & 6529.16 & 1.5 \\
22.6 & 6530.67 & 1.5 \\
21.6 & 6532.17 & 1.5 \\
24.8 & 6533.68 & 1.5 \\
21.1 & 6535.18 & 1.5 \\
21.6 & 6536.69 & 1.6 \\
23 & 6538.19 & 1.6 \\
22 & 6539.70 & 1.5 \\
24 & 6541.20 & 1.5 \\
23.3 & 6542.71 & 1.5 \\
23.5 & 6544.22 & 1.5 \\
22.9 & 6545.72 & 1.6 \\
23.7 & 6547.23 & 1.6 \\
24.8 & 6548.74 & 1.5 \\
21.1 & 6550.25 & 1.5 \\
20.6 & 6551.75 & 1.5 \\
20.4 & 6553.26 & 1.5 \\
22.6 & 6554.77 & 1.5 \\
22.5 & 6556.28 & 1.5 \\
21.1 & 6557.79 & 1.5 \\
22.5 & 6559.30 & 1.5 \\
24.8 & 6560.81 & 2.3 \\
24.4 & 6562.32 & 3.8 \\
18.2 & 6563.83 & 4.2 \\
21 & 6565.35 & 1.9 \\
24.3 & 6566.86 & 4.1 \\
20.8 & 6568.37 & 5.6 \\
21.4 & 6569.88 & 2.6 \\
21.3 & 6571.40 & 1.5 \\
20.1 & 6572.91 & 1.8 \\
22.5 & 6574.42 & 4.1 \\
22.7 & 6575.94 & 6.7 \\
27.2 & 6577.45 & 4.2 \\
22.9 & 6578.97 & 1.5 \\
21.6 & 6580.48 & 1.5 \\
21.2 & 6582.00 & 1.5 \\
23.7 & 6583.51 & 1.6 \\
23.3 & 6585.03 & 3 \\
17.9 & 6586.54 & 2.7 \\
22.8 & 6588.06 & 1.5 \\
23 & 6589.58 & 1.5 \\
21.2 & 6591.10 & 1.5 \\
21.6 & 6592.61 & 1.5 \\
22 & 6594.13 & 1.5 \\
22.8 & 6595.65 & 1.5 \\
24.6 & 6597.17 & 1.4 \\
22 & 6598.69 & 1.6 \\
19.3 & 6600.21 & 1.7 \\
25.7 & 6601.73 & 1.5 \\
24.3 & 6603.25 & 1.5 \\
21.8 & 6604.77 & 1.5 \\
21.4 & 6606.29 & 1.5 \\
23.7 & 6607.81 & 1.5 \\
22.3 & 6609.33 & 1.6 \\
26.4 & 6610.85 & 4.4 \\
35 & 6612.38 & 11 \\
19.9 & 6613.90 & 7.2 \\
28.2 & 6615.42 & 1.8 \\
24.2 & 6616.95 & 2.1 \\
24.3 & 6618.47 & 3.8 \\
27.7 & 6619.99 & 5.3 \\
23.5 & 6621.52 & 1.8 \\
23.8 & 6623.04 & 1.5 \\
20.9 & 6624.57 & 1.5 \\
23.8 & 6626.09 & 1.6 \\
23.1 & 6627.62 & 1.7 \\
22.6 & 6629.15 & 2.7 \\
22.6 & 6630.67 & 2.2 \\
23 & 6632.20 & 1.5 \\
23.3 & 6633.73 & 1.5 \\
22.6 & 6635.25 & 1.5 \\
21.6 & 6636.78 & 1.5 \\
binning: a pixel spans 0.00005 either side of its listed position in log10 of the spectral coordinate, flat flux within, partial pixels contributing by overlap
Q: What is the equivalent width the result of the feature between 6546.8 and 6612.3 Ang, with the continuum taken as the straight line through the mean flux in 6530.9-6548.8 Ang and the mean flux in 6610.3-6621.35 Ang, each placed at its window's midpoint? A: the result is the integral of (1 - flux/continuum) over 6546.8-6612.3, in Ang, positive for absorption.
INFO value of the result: 5.8 Ang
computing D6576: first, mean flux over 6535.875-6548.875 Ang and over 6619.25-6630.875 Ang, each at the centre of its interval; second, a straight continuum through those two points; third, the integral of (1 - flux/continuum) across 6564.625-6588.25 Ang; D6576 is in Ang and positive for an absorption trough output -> 1.1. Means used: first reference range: 23.1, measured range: 22.2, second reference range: 23.5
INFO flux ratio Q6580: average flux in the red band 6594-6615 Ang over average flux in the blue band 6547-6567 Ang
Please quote 1.07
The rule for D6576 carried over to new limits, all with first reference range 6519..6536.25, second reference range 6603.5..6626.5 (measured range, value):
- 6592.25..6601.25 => 0.7 Ang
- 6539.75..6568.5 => 1.0 Ang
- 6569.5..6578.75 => 0.4 Ang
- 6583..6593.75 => 0.9 Ang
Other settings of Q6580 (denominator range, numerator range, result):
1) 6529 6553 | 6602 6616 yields 1.09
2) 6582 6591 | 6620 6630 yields 1.06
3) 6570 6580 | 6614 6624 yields 1.10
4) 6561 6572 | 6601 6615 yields 1.13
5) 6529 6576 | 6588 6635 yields 1.06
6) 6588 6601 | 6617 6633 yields 1.07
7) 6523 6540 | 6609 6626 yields 1.11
